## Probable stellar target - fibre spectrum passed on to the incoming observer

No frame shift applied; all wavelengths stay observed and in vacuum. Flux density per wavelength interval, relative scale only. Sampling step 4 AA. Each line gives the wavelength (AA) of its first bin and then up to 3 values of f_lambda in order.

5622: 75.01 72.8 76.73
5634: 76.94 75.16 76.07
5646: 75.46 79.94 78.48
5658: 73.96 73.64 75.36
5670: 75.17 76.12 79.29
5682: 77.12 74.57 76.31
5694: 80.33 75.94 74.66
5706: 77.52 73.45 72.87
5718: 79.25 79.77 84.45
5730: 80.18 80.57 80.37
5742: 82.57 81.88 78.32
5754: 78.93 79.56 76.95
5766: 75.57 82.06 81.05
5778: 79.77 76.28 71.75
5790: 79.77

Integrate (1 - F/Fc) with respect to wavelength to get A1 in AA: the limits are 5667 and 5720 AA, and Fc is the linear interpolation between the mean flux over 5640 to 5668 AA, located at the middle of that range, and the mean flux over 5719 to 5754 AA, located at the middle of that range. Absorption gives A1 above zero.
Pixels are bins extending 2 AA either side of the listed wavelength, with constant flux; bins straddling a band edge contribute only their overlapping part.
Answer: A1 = 1.4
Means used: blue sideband 76.1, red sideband 80.8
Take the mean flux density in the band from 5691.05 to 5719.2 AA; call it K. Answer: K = 76.2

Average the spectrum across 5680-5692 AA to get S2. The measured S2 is 76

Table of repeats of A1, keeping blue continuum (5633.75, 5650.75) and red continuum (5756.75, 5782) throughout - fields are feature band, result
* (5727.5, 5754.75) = -0.8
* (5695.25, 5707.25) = 0.2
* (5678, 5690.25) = 0.1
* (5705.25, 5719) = 0.4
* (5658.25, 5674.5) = 0.4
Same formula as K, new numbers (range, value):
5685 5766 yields 78.4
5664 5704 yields 76.5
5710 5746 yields 79.7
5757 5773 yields 78.6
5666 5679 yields 76.4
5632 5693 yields 76.3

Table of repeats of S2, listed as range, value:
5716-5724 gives 79.5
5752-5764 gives 78.5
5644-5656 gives 78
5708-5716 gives 73.2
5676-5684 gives 78.2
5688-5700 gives 77.5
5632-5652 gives 76.7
